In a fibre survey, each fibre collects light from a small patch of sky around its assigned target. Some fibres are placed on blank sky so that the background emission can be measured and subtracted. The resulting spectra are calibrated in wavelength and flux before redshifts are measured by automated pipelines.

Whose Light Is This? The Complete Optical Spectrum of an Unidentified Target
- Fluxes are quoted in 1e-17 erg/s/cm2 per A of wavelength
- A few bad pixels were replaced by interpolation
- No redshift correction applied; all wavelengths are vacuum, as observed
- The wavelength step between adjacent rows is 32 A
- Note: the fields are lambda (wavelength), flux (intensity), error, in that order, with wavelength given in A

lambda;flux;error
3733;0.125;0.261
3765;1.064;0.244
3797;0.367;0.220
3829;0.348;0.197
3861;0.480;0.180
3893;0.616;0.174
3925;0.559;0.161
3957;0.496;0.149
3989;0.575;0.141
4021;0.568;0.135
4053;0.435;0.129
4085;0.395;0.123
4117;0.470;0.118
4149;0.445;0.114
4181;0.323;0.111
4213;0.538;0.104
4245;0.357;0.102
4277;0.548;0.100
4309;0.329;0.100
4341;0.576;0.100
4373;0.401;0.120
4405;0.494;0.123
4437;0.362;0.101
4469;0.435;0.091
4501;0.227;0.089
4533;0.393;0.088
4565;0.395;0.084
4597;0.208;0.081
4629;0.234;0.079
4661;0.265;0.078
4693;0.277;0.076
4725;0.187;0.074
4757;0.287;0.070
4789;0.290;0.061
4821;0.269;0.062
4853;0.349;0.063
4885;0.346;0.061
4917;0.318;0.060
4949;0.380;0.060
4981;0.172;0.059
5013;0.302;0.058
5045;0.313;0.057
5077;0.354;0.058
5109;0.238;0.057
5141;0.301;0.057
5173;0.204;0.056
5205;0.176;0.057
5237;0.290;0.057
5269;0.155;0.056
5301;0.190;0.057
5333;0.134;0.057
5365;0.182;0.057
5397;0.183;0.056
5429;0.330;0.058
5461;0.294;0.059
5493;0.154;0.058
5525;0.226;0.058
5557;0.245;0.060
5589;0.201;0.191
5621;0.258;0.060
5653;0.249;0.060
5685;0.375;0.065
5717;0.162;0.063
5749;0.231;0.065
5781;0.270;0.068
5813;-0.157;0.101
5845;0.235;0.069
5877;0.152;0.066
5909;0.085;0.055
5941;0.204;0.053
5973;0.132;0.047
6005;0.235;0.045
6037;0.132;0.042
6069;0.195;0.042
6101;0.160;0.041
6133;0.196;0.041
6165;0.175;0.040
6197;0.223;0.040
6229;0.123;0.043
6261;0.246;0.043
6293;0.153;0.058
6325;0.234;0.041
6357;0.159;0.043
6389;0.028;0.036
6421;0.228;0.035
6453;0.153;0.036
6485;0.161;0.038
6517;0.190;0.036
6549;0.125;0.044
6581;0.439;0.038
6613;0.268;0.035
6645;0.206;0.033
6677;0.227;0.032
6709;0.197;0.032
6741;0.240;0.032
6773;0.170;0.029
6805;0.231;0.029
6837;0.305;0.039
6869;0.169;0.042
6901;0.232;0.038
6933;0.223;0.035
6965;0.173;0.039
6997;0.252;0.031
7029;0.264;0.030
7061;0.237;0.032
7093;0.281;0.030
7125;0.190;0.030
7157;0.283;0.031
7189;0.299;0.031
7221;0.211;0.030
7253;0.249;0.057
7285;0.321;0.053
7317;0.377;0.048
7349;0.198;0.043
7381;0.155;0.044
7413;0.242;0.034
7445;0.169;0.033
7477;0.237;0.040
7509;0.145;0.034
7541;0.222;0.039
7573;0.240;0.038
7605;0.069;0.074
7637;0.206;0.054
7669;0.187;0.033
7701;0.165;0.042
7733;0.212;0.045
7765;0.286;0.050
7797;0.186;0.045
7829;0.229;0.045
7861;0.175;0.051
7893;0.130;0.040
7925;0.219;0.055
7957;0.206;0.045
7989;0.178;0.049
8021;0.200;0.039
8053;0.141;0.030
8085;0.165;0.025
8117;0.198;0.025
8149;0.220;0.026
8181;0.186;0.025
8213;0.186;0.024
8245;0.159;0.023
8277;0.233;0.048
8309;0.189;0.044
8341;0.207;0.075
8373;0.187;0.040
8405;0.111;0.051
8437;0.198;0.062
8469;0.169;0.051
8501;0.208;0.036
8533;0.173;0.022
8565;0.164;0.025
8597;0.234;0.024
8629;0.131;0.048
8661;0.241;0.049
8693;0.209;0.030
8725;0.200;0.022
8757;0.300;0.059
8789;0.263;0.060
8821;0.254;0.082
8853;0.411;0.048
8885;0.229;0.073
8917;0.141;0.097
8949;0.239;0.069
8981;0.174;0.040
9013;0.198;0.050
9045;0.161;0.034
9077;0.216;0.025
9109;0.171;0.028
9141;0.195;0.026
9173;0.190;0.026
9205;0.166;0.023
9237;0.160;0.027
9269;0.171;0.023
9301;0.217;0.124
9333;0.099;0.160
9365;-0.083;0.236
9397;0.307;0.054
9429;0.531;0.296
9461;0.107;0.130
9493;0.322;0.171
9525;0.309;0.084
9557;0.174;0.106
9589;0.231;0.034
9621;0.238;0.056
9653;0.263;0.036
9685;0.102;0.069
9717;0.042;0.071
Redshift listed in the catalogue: 0.77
